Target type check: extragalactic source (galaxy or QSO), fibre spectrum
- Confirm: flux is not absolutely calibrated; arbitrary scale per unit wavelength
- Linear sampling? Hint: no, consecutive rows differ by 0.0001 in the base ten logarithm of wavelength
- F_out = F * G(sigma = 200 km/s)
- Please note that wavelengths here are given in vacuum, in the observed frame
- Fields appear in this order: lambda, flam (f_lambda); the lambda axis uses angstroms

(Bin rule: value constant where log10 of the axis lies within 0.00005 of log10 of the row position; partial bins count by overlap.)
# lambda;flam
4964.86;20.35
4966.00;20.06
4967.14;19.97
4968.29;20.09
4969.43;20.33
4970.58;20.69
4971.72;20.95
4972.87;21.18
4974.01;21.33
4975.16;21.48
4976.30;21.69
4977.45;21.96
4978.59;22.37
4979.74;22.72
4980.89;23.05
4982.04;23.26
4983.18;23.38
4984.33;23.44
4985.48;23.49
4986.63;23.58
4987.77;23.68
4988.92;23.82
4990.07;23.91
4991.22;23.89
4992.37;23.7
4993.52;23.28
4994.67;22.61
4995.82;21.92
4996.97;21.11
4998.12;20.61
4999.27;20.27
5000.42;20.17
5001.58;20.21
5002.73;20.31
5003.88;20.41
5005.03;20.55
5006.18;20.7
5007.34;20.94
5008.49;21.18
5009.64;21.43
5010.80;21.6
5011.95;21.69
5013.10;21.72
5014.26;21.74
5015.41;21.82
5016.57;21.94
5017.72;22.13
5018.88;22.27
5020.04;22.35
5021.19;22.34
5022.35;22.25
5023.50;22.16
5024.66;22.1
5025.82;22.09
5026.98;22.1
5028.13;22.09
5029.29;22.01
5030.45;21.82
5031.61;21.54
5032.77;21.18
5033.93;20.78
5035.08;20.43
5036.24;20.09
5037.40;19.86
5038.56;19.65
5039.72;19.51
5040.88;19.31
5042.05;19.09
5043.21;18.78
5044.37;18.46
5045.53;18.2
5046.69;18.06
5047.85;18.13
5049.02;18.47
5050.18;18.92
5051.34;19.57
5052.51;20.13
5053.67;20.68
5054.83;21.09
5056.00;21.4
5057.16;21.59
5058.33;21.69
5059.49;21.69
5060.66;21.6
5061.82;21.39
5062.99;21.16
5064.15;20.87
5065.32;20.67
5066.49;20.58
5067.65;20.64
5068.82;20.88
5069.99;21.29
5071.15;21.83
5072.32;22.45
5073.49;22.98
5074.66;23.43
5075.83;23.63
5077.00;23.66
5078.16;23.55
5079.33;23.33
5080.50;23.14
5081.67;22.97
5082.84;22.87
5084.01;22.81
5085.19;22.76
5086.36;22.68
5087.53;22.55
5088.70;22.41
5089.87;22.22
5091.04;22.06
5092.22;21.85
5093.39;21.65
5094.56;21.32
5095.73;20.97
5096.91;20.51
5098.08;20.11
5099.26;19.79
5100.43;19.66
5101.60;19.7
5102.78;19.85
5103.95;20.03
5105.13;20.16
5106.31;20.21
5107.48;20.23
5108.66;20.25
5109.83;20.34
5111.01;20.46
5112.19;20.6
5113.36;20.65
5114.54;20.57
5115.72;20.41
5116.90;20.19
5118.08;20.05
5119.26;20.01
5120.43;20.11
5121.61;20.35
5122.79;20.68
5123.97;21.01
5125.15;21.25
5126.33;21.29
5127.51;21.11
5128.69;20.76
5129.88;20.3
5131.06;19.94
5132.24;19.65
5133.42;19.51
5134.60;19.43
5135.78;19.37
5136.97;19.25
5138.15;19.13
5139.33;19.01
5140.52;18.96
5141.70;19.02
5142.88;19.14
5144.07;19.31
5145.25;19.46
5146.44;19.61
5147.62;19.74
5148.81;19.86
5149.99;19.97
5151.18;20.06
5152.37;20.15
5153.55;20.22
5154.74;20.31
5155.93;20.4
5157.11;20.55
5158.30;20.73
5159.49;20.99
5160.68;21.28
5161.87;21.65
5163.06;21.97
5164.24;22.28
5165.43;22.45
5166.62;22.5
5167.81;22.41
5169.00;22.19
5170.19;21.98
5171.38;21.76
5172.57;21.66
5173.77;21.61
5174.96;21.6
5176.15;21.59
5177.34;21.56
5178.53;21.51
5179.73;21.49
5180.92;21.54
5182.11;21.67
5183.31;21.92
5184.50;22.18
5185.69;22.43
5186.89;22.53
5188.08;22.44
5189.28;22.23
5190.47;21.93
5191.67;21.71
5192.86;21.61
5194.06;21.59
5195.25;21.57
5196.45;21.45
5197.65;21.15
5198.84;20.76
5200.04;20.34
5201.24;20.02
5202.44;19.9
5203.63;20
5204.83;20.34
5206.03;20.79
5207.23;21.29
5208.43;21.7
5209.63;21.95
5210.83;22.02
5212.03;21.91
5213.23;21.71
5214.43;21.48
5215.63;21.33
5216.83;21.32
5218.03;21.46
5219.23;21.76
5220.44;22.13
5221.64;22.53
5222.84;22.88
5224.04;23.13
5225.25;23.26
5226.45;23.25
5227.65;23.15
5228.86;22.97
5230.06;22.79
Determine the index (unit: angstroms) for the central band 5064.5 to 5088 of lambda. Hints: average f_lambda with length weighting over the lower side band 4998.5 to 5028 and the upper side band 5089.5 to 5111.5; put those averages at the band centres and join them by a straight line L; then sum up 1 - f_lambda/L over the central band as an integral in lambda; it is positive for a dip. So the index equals -1.80 angstroms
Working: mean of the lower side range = 21.5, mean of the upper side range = 20.6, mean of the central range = 22.4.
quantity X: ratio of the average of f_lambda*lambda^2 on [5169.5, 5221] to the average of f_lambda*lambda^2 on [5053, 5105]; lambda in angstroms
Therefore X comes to 1.04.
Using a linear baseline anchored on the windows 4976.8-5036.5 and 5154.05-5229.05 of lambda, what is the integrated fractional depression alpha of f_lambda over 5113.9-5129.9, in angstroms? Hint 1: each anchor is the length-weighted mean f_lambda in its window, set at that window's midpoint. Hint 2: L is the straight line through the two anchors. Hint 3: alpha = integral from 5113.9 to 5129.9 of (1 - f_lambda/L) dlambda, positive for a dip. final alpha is 0.9 angstroms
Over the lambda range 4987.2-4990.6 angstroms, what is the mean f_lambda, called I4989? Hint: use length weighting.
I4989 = 23.8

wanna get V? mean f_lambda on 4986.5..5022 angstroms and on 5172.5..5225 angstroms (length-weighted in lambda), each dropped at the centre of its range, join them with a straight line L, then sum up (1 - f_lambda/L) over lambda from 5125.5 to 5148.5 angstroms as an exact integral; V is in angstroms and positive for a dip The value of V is 2.1 angstroms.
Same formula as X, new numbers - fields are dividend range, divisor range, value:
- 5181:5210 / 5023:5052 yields 1.13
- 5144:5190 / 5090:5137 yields 1.07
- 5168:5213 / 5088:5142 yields 1.09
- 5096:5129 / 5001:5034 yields 0.98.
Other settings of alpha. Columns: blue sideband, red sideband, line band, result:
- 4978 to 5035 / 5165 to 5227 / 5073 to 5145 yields 3.2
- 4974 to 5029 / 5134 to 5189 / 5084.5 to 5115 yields 0.6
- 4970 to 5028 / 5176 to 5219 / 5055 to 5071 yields 0.5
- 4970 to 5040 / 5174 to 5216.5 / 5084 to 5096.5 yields -0.2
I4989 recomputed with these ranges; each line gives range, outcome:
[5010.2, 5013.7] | 21.6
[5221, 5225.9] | 23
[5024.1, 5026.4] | 22.1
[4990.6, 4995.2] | 23.4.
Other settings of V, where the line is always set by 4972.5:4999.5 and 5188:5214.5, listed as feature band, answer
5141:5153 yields 1.1 angstroms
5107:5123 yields 1.1 angstroms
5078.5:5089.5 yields -0.4 angstroms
